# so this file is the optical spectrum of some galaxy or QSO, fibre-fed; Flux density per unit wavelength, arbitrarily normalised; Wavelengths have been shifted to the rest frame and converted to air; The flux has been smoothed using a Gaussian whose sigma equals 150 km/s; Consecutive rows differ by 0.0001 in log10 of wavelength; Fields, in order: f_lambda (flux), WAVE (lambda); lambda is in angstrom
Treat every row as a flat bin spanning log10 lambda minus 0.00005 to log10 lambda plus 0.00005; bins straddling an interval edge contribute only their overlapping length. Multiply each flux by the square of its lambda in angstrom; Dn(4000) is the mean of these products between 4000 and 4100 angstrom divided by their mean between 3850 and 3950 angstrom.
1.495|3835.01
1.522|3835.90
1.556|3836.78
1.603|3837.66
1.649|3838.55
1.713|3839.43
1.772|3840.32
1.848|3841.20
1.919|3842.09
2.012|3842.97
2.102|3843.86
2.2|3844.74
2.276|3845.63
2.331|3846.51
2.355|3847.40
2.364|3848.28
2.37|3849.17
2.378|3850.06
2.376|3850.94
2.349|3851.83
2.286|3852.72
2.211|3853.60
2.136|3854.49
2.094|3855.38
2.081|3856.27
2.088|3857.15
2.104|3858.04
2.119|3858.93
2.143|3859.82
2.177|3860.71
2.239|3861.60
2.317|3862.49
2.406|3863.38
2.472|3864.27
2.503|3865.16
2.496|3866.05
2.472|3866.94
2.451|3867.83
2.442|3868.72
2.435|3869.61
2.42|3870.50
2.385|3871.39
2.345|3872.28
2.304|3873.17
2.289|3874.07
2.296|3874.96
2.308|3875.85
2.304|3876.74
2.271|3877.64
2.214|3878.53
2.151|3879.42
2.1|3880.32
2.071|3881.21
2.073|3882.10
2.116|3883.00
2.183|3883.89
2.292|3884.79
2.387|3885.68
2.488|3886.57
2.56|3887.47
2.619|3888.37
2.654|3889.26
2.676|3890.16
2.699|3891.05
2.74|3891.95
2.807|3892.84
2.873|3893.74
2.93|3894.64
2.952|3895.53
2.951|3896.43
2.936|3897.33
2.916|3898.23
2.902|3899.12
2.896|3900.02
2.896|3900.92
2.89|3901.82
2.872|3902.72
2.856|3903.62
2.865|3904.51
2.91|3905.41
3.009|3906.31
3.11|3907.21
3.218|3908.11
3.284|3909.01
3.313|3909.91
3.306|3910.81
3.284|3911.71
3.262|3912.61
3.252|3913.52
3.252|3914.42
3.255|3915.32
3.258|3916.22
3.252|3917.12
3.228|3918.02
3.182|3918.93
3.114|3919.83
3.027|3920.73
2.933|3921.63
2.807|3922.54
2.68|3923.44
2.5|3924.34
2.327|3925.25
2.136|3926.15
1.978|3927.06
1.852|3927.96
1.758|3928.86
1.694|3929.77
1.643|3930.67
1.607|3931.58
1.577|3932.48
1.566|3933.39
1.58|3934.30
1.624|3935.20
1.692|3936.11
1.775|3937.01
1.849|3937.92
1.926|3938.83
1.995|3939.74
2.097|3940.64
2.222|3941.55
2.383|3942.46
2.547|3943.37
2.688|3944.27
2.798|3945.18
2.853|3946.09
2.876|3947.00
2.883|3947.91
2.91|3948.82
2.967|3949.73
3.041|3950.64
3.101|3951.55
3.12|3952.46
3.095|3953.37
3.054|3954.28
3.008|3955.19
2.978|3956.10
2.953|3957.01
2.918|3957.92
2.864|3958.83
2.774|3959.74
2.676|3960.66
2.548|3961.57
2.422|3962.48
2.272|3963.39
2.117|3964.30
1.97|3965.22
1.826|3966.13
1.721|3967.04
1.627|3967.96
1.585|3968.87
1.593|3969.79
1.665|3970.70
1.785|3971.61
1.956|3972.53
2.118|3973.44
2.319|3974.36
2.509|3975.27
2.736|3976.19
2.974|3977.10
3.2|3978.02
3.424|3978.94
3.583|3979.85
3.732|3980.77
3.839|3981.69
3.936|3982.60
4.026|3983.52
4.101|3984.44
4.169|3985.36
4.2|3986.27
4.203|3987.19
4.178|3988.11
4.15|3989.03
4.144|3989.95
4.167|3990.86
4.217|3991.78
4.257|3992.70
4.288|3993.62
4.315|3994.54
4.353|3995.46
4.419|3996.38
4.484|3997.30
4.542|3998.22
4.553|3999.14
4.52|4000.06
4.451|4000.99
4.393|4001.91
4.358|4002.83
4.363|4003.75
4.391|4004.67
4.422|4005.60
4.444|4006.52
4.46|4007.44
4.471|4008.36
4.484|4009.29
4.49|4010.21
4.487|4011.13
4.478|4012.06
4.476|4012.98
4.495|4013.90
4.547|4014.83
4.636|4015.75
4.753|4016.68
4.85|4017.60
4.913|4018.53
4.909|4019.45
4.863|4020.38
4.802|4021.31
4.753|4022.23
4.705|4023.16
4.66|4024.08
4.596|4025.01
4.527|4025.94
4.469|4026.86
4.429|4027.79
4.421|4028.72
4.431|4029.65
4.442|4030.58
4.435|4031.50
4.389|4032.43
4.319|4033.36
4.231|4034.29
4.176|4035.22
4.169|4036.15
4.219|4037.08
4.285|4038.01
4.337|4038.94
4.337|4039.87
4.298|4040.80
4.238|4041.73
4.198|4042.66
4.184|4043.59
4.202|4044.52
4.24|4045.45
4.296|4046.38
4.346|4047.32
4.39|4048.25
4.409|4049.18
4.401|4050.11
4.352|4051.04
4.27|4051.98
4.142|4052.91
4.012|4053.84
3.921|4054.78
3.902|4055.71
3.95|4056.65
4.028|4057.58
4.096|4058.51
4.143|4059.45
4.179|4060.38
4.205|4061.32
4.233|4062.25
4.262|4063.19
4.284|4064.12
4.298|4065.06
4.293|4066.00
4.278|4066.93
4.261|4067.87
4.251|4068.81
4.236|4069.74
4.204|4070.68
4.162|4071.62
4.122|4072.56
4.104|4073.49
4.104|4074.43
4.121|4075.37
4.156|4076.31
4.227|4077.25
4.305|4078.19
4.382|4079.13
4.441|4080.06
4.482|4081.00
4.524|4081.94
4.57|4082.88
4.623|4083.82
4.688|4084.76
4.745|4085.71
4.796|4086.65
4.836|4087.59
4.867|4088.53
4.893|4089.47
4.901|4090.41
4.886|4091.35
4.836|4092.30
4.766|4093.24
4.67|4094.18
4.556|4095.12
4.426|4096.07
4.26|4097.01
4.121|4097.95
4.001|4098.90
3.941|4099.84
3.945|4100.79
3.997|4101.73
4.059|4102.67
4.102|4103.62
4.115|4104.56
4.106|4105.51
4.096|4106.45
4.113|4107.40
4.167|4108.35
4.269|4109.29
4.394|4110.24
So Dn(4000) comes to 1.9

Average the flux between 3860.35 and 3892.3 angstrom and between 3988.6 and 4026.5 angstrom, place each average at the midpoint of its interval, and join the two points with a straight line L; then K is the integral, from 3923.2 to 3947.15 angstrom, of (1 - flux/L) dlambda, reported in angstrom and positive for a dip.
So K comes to 9.1 angstrom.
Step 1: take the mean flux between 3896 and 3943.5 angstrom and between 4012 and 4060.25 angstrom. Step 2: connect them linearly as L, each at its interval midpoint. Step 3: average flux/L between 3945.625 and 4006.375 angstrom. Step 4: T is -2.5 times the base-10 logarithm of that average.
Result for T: 0.06 mag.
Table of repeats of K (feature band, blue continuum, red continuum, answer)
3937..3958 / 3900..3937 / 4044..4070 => 2.1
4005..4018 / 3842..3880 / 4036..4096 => -2.5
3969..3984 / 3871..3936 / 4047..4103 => 2.4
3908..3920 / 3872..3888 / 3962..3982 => -4.9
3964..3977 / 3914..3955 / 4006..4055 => 5.0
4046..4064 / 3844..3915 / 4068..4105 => -0.3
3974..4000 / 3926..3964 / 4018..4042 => -3.6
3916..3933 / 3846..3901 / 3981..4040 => 3.8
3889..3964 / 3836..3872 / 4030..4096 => 5.9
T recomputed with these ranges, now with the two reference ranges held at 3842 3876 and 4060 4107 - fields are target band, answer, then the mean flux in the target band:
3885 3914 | -0.10 mag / 2.91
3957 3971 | 0.42 mag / 2.2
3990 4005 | -0.22 mag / 4.37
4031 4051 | -0.09 mag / 4.29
